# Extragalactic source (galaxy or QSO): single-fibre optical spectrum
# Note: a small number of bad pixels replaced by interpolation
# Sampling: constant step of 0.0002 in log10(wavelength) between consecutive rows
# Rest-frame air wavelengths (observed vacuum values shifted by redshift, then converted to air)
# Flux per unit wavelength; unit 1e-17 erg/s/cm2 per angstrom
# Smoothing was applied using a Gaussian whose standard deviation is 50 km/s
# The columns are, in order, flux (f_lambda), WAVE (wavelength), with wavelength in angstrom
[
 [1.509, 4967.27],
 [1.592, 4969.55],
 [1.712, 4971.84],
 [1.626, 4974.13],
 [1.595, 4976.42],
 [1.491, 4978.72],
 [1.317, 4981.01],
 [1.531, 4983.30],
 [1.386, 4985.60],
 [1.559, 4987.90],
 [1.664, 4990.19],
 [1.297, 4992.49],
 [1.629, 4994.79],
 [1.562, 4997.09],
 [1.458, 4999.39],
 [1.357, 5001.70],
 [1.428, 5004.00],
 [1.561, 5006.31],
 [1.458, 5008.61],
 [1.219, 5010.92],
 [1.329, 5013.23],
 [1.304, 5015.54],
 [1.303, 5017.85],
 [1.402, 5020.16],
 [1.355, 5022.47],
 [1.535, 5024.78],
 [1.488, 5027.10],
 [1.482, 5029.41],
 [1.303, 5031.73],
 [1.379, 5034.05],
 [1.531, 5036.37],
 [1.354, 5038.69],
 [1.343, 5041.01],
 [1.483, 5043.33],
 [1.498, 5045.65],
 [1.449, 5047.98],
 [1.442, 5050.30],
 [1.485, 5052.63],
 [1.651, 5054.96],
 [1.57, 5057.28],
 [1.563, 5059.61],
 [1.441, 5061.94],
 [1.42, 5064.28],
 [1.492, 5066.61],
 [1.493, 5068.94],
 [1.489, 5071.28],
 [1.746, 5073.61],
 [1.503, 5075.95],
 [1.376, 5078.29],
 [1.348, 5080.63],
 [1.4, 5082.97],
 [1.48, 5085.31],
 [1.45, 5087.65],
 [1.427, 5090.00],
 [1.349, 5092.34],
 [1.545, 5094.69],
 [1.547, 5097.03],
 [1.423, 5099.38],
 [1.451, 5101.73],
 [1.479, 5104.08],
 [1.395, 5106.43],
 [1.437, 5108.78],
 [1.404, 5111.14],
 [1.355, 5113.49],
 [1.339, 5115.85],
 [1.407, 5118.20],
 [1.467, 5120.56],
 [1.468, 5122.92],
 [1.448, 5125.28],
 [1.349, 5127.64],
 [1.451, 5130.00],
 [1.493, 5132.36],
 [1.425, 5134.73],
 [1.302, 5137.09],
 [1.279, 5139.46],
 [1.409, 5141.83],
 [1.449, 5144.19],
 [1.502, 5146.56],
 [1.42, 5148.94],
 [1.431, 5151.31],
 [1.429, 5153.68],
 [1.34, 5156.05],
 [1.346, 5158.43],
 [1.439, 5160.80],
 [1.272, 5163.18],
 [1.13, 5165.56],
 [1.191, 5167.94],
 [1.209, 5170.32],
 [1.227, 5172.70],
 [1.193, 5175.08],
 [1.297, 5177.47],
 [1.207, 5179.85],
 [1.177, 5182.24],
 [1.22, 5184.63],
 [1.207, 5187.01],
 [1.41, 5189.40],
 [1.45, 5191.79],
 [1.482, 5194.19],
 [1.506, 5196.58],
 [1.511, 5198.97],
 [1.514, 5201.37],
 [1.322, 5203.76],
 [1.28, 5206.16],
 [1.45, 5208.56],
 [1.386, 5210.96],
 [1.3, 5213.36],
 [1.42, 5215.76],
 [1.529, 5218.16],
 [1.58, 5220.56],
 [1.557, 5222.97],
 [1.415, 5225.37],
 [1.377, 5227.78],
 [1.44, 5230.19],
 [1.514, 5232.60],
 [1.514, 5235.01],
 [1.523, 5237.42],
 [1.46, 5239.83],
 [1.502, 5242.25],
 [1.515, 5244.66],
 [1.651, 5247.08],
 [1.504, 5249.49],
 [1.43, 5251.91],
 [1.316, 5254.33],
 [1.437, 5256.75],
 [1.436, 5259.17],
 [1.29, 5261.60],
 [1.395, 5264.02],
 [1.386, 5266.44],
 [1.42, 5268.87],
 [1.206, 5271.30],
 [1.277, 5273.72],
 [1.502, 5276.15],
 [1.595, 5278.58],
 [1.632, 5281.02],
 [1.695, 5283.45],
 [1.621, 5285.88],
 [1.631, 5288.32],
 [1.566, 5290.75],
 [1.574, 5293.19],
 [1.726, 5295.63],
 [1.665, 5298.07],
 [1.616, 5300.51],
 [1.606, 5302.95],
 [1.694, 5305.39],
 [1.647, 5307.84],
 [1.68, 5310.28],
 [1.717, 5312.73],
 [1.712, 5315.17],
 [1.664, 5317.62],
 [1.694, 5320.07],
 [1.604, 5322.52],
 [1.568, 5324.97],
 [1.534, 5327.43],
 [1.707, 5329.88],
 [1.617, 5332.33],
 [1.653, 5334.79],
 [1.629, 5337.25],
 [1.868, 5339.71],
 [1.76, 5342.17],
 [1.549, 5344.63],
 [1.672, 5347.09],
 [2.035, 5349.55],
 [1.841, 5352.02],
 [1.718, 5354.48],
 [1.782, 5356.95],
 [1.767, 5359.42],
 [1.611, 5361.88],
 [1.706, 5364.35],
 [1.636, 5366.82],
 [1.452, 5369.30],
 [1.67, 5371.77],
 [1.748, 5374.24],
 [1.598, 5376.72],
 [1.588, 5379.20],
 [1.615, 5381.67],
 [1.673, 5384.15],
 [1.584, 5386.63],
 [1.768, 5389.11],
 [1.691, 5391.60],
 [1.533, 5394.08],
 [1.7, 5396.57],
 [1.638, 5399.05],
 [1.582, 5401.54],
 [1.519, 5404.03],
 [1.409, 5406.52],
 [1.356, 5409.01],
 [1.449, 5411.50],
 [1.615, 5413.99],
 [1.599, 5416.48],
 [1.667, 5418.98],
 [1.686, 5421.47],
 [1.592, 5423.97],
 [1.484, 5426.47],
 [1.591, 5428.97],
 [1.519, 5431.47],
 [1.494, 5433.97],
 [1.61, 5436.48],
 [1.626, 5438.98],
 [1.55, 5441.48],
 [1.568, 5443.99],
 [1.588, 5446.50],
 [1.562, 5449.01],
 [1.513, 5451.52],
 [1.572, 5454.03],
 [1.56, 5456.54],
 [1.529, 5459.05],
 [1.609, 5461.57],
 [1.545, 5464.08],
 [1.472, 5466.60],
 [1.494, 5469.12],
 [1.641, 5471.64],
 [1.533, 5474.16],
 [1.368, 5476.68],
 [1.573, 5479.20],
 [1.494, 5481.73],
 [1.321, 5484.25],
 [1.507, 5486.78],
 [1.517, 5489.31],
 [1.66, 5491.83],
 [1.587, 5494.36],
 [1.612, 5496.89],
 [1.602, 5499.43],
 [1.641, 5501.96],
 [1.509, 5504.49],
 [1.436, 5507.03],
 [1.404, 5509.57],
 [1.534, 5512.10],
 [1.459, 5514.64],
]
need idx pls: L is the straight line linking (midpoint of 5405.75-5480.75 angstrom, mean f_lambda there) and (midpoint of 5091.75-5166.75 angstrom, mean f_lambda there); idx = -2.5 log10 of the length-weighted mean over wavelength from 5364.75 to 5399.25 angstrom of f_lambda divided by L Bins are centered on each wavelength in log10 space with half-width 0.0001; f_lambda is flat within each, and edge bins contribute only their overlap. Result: -0.08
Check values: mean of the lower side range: 1.41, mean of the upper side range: 1.55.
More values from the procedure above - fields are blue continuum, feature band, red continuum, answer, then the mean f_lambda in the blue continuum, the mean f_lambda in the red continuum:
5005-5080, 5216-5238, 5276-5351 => 0.07 mag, 1.45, 1.66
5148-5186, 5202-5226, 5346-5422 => -0.05 mag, 1.28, 1.64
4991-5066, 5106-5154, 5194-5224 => 0.02 mag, 1.44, 1.45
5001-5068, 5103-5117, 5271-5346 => 0.07 mag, 1.44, 1.63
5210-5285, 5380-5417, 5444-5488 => -0.06 mag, 1.46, 1.52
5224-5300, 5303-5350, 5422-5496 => -0.11 mag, 1.49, 1.54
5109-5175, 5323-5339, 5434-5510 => -0.11 mag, 1.37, 1.54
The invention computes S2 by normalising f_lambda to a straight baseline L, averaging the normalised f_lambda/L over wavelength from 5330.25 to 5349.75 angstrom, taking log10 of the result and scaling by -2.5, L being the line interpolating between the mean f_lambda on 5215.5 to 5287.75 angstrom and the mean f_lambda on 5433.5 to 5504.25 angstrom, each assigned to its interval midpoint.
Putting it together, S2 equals -0.14 mag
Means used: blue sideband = 1.47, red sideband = 1.55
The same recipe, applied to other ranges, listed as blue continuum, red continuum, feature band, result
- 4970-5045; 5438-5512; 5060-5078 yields -0.03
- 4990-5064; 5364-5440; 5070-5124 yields 0.02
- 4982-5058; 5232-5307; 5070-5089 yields -0.01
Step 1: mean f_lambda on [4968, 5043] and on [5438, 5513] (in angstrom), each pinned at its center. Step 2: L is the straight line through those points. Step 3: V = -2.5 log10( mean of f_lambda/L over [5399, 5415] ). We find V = 0.02 mag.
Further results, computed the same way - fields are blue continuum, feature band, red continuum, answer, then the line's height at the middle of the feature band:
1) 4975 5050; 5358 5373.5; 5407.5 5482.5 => -0.08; 1.53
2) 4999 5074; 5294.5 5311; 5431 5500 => -0.11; 1.51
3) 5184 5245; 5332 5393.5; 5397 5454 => -0.11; 1.52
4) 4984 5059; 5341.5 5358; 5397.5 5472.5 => -0.15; 1.53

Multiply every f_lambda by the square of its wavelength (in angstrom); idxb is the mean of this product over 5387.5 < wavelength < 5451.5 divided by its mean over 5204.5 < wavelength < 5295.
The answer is 1.14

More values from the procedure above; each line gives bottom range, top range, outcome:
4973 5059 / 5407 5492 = 1.25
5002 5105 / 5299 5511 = 1.26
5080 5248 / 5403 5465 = 1.23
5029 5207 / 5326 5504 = 1.27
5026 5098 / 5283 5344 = 1.24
